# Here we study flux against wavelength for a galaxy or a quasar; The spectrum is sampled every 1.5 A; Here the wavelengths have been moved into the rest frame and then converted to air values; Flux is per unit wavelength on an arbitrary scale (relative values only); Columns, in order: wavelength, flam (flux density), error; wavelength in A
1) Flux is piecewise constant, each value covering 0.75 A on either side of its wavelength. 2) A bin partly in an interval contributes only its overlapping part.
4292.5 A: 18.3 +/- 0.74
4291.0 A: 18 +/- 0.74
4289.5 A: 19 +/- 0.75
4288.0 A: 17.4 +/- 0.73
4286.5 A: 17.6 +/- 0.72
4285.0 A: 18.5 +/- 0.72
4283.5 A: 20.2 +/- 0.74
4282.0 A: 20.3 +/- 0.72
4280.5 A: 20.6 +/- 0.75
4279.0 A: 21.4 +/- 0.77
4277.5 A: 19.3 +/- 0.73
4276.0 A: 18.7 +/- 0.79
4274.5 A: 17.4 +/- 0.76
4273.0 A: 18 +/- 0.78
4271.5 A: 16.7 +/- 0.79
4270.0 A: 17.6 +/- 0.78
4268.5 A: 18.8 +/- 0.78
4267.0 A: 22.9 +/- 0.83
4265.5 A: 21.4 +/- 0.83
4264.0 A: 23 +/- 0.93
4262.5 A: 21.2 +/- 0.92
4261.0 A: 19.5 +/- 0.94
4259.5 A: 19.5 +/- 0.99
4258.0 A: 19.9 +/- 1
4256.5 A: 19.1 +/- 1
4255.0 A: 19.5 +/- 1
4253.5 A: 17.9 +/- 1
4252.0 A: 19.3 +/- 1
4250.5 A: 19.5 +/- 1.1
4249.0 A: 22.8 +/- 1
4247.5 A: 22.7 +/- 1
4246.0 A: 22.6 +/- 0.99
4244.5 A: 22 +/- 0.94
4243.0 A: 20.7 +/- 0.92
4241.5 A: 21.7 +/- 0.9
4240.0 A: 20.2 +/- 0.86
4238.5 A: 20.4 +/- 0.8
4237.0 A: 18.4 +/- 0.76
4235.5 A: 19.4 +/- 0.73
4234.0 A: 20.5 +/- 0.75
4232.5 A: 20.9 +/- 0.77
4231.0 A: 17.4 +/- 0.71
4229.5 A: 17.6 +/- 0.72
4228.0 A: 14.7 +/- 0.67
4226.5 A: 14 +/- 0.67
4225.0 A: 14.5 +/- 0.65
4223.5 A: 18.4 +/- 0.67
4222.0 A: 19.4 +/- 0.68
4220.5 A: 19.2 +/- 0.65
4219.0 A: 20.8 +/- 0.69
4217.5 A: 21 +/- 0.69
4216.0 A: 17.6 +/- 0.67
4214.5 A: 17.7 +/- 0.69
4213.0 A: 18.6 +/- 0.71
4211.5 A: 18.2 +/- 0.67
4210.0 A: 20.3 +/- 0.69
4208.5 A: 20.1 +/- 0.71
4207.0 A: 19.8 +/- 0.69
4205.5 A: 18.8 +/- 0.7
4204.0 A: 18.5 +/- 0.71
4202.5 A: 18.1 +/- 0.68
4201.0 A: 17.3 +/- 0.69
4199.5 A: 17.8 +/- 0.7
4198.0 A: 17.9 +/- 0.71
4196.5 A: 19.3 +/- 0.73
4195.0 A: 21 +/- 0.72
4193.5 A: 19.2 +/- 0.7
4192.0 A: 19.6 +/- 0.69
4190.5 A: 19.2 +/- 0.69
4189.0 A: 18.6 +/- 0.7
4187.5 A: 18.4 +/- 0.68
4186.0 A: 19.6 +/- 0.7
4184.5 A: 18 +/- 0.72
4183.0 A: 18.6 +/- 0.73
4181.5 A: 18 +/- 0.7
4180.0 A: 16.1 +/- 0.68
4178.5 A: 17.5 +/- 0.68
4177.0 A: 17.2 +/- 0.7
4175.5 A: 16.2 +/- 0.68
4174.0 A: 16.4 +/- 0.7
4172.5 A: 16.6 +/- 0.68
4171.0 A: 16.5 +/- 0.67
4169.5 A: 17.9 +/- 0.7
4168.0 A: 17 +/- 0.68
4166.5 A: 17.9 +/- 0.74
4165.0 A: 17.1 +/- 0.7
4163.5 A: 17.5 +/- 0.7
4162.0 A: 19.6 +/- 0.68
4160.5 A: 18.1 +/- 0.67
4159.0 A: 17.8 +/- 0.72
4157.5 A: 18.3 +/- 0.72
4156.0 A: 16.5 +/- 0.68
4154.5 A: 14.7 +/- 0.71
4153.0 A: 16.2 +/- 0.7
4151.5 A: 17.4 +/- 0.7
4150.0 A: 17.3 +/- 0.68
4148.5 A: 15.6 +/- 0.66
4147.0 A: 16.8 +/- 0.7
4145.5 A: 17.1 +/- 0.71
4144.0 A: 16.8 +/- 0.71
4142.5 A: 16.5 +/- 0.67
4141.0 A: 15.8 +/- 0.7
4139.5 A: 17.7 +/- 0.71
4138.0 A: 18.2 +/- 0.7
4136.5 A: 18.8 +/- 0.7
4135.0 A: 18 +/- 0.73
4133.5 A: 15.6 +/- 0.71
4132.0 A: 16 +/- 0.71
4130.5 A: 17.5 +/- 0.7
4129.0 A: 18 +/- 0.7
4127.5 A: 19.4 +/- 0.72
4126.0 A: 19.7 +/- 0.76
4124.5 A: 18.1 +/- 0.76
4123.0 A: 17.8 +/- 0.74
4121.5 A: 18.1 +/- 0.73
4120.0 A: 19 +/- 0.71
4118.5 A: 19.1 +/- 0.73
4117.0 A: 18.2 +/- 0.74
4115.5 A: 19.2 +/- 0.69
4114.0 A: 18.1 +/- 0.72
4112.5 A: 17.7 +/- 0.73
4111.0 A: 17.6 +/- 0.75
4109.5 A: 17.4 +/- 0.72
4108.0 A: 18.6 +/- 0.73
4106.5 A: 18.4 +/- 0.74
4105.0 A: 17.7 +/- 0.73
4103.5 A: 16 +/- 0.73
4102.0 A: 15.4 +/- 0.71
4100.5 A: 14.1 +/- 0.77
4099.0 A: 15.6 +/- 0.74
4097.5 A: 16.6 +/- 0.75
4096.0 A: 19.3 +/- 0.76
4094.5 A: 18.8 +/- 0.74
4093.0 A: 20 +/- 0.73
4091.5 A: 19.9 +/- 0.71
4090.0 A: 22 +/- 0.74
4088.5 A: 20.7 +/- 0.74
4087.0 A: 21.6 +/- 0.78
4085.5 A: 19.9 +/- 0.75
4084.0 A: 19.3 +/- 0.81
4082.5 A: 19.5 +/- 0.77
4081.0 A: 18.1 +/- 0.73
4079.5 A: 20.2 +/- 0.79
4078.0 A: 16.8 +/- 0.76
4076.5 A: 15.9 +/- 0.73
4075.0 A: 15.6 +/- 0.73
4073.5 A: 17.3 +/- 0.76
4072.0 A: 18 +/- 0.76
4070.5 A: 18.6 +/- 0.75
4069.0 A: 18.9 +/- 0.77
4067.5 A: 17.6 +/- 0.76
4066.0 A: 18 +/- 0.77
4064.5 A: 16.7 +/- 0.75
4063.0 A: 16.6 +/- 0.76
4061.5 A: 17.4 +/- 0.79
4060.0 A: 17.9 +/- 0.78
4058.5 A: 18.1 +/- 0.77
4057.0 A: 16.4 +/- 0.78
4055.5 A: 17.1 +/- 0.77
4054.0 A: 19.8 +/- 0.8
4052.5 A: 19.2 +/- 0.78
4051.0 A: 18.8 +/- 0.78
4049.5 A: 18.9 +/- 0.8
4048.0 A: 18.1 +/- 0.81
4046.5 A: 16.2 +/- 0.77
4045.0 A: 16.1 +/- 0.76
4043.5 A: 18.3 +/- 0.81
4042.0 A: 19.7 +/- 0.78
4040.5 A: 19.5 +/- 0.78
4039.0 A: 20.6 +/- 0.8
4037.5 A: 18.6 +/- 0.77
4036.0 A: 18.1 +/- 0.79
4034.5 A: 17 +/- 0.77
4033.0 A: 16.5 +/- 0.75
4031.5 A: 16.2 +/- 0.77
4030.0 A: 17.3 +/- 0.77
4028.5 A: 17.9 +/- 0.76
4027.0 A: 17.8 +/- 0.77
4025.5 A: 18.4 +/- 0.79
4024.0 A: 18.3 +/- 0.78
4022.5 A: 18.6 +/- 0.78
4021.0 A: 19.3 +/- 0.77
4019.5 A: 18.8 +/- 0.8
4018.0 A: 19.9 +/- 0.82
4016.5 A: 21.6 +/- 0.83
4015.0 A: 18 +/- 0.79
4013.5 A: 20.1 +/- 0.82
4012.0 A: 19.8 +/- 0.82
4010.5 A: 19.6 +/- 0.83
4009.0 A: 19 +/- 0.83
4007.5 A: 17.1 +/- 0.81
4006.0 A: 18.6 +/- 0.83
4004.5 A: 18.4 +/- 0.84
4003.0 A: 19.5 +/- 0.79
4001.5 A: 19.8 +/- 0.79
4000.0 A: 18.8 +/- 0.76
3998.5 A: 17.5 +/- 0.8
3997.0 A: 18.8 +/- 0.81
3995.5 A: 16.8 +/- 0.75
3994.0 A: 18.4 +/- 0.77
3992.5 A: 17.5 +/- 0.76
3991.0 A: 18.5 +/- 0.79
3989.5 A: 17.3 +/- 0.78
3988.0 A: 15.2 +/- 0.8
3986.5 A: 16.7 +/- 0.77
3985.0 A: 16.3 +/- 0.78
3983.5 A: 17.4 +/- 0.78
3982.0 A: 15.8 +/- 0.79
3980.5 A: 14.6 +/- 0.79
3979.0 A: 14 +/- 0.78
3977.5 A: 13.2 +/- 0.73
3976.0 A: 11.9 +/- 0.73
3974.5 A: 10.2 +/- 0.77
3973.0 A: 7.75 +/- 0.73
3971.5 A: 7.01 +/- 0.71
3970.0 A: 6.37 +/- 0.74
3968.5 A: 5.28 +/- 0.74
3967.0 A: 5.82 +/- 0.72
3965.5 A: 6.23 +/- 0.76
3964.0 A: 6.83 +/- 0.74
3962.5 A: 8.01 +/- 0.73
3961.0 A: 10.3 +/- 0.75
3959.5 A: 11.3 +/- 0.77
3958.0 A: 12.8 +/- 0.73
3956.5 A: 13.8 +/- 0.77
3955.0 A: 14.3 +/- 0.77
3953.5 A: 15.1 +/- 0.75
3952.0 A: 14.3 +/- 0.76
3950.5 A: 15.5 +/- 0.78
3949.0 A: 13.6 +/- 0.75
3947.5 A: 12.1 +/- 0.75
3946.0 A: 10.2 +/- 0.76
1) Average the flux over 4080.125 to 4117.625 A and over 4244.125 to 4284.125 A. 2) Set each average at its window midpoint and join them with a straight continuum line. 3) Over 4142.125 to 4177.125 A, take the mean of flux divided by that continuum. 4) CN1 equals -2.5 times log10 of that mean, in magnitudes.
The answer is 0.12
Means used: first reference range 18.4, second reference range 20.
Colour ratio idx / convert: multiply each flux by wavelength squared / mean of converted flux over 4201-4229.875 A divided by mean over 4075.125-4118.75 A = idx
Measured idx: 1.1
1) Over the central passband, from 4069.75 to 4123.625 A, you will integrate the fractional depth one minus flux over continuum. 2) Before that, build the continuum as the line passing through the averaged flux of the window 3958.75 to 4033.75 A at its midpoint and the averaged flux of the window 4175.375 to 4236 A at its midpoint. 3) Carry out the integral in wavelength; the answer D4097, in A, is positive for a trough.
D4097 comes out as -4.2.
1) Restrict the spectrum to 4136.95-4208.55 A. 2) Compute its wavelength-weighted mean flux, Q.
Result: 17.7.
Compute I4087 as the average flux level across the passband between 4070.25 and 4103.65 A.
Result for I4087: 18.3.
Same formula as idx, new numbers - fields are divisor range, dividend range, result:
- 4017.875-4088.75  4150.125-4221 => 1.07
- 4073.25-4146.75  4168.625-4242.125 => 1.07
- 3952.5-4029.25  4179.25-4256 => 1.39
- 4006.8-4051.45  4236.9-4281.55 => 1.22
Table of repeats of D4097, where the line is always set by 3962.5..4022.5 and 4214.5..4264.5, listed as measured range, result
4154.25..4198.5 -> 1.3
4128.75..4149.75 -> 1.0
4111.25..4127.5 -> -0.9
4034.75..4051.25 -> -2.2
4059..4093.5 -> -3.5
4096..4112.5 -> 0.4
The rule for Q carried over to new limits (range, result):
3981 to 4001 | 17.3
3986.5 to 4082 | 18.1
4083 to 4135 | 18.2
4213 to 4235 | 18.2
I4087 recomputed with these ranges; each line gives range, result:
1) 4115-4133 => 18.3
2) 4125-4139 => 17.9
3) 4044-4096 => 18.4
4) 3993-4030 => 18.7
